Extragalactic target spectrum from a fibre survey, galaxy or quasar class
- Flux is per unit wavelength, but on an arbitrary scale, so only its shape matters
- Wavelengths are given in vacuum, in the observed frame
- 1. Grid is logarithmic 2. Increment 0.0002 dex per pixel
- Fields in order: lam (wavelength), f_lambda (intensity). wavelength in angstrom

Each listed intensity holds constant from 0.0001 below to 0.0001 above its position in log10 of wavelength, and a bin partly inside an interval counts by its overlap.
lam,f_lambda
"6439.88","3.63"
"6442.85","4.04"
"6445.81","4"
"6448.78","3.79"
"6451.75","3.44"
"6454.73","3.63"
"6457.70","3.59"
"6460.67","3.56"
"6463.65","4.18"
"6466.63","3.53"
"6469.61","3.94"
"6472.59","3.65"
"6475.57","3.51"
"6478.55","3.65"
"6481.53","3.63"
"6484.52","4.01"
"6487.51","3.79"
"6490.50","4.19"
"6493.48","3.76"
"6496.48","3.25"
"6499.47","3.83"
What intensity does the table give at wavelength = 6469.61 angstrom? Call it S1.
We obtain 3.94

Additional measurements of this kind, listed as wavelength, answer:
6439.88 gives 3.63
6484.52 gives 4.01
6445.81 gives 4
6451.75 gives 3.44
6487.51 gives 3.79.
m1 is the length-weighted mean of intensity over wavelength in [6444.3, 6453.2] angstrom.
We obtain 3.75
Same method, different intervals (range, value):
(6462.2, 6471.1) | 3.88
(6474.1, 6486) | 3.7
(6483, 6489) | 3.89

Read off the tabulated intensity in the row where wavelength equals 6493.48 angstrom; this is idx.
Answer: 3.76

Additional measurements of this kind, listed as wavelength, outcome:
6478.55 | 3.65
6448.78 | 3.79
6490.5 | 4.19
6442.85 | 4.04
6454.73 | 3.63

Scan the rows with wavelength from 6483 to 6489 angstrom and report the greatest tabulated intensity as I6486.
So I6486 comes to 4.01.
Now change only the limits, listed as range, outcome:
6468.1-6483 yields 3.94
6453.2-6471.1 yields 4.18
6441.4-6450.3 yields 4.04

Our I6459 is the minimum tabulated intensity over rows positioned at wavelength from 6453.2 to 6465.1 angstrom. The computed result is 3.56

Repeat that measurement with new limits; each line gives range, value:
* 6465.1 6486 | 3.51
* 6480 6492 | 3.63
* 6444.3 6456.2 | 3.44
